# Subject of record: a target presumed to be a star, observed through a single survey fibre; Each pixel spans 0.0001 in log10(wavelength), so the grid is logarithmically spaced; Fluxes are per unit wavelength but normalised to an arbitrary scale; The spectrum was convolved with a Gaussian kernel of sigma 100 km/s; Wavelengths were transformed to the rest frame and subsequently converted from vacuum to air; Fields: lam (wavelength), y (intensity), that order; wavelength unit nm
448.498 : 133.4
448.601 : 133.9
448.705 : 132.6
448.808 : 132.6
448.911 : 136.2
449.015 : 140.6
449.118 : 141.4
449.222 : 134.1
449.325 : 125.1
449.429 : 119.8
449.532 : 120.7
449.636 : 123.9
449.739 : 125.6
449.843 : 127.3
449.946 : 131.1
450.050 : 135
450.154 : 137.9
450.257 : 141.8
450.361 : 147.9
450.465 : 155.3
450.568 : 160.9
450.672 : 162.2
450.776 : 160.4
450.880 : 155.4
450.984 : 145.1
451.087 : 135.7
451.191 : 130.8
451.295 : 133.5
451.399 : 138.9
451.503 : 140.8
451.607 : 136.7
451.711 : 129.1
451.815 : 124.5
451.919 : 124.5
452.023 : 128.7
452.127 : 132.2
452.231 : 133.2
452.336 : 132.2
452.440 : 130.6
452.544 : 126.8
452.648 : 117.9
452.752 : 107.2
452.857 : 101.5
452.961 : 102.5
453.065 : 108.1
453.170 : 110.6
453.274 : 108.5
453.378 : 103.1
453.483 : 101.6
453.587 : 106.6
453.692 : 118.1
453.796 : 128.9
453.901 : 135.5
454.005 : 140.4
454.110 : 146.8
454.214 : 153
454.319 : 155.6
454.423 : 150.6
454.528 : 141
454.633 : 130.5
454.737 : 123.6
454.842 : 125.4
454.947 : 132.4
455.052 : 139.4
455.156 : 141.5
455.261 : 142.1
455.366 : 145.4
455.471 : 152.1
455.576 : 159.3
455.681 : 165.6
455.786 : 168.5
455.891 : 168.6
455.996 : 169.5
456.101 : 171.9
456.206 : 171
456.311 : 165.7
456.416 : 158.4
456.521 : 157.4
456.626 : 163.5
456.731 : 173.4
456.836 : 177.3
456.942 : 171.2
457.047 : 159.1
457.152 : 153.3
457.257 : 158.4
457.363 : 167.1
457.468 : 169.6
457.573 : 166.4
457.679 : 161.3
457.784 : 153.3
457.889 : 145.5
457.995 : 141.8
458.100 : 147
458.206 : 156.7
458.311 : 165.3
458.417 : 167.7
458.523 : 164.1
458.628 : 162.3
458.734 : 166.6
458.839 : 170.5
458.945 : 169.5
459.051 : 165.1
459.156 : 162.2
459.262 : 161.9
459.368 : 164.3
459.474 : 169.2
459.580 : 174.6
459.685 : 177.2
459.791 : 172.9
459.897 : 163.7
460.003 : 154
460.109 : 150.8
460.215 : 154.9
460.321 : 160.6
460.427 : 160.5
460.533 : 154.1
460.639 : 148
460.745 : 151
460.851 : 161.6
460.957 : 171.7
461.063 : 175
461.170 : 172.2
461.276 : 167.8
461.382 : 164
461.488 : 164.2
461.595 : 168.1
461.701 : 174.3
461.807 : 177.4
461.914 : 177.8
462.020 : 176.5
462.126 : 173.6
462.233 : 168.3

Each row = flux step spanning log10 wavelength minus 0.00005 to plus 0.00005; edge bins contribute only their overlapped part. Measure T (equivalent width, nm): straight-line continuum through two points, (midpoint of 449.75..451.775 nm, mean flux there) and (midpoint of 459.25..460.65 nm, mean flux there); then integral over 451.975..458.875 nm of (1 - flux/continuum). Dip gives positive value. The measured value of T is 0.345 nm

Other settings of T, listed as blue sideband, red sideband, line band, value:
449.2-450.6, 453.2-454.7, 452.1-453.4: 0.15 nm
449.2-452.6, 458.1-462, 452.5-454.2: 0.31 nm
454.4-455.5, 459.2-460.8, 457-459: -0.11 nm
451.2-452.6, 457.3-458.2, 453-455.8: 0.17 nm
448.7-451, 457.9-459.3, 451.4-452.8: 0.16 nm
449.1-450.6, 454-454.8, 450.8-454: 0.33 nm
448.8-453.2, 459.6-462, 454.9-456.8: -0.13 nm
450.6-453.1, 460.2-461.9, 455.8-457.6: -0.21 nm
